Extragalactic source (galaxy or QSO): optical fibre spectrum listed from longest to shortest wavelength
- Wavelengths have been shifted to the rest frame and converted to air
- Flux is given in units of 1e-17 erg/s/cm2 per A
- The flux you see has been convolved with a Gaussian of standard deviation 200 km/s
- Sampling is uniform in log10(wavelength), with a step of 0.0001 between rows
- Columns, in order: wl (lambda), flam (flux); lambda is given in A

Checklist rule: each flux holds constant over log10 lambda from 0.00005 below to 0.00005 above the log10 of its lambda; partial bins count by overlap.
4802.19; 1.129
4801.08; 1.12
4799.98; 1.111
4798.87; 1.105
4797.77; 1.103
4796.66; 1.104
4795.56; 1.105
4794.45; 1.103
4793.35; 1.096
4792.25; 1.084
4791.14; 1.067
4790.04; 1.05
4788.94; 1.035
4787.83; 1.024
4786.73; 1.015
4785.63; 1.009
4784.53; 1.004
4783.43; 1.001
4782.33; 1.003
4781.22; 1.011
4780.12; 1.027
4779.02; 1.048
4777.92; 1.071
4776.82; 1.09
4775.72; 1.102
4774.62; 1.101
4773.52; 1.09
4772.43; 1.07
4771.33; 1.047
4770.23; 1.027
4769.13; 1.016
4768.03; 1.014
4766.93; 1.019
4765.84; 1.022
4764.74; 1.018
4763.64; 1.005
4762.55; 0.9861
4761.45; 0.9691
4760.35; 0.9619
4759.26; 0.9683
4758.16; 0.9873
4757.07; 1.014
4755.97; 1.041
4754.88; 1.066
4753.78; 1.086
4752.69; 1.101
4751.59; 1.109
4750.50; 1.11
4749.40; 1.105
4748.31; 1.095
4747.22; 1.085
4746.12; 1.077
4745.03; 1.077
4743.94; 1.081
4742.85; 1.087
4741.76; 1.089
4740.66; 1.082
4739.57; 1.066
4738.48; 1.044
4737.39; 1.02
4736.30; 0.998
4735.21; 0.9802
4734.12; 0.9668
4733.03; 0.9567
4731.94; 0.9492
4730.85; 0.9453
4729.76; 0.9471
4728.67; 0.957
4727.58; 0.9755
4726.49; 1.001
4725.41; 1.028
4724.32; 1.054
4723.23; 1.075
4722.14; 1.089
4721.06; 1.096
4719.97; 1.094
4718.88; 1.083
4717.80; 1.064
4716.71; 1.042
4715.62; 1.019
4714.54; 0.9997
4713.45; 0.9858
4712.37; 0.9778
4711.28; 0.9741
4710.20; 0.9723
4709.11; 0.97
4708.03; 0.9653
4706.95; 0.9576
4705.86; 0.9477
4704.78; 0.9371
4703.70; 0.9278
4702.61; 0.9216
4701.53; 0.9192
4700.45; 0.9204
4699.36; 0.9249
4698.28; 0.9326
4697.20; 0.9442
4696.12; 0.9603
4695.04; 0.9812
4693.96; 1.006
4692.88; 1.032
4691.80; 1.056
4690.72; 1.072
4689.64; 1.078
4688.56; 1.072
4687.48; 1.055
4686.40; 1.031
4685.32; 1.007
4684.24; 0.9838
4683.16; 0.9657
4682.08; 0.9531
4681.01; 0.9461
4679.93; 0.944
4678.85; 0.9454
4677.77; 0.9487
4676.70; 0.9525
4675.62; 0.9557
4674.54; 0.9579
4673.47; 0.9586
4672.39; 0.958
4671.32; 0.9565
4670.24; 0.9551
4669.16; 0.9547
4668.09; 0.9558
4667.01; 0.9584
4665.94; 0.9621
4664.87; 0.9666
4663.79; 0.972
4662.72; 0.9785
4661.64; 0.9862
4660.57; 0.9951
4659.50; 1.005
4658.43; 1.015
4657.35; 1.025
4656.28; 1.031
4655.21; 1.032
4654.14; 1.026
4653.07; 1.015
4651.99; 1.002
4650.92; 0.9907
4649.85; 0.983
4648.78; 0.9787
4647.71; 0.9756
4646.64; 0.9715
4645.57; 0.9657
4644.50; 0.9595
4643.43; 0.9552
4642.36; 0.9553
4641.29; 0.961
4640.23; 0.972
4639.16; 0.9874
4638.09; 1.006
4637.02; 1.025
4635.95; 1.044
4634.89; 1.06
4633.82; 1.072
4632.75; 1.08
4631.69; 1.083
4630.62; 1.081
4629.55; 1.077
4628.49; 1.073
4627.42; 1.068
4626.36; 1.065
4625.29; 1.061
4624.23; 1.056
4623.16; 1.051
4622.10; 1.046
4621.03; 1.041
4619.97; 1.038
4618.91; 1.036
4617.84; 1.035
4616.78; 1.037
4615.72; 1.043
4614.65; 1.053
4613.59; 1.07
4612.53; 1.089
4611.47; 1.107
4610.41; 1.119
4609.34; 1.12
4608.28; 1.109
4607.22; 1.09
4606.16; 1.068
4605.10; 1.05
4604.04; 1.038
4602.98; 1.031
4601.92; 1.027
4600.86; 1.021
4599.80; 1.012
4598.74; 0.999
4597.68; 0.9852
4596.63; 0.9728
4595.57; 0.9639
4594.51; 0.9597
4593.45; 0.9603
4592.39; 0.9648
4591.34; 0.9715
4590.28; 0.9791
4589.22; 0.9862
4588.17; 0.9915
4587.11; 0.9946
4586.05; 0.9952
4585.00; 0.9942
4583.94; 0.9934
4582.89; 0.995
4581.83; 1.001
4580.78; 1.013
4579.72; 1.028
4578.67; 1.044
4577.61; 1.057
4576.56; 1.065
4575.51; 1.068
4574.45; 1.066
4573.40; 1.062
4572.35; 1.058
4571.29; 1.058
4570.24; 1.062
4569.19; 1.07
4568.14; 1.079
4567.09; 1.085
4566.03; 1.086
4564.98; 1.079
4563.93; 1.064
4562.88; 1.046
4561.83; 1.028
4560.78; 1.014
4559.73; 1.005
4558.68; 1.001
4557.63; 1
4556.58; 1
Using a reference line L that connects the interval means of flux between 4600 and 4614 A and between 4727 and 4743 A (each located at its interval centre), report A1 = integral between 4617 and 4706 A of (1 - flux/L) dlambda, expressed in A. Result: 3.80 A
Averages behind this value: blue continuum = 1.07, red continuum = 1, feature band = 0.997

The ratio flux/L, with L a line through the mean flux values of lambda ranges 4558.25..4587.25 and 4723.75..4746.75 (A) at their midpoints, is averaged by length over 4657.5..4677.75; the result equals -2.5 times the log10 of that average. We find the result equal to 0.06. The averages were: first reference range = 1.04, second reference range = 1.02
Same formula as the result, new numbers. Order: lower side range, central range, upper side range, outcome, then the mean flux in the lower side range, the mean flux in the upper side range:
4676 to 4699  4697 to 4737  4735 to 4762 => 0.038 mag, 0.993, 1.05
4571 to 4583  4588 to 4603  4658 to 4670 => 0.045 mag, 1.04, 0.977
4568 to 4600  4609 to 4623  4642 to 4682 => -0.068 mag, 1.01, 0.975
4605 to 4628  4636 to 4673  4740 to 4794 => 0.082 mag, 1.07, 1.05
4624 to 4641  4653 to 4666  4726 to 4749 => 0.044 mag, 1.05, 1.02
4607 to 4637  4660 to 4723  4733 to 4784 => 0.074 mag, 1.07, 1.04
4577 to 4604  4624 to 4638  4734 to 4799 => -0.056 mag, 0.999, 1.05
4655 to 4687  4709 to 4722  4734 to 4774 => -0.016 mag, 0.975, 1.04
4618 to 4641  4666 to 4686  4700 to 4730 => 0.067 mag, 1.05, 0.997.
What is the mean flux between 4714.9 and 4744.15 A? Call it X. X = 1.03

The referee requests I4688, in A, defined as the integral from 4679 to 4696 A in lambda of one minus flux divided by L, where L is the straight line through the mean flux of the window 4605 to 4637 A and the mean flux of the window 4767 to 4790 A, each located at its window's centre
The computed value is 0.7 A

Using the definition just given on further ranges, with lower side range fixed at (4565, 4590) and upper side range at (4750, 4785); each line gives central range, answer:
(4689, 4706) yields 1.0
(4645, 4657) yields 0.5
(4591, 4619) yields 0.1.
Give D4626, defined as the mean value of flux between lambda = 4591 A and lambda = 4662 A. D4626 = 1.03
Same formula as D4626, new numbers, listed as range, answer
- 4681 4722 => 0.996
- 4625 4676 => 1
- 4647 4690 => 0.985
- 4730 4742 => 1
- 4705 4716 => 0.976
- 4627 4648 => 1.02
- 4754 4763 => 1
